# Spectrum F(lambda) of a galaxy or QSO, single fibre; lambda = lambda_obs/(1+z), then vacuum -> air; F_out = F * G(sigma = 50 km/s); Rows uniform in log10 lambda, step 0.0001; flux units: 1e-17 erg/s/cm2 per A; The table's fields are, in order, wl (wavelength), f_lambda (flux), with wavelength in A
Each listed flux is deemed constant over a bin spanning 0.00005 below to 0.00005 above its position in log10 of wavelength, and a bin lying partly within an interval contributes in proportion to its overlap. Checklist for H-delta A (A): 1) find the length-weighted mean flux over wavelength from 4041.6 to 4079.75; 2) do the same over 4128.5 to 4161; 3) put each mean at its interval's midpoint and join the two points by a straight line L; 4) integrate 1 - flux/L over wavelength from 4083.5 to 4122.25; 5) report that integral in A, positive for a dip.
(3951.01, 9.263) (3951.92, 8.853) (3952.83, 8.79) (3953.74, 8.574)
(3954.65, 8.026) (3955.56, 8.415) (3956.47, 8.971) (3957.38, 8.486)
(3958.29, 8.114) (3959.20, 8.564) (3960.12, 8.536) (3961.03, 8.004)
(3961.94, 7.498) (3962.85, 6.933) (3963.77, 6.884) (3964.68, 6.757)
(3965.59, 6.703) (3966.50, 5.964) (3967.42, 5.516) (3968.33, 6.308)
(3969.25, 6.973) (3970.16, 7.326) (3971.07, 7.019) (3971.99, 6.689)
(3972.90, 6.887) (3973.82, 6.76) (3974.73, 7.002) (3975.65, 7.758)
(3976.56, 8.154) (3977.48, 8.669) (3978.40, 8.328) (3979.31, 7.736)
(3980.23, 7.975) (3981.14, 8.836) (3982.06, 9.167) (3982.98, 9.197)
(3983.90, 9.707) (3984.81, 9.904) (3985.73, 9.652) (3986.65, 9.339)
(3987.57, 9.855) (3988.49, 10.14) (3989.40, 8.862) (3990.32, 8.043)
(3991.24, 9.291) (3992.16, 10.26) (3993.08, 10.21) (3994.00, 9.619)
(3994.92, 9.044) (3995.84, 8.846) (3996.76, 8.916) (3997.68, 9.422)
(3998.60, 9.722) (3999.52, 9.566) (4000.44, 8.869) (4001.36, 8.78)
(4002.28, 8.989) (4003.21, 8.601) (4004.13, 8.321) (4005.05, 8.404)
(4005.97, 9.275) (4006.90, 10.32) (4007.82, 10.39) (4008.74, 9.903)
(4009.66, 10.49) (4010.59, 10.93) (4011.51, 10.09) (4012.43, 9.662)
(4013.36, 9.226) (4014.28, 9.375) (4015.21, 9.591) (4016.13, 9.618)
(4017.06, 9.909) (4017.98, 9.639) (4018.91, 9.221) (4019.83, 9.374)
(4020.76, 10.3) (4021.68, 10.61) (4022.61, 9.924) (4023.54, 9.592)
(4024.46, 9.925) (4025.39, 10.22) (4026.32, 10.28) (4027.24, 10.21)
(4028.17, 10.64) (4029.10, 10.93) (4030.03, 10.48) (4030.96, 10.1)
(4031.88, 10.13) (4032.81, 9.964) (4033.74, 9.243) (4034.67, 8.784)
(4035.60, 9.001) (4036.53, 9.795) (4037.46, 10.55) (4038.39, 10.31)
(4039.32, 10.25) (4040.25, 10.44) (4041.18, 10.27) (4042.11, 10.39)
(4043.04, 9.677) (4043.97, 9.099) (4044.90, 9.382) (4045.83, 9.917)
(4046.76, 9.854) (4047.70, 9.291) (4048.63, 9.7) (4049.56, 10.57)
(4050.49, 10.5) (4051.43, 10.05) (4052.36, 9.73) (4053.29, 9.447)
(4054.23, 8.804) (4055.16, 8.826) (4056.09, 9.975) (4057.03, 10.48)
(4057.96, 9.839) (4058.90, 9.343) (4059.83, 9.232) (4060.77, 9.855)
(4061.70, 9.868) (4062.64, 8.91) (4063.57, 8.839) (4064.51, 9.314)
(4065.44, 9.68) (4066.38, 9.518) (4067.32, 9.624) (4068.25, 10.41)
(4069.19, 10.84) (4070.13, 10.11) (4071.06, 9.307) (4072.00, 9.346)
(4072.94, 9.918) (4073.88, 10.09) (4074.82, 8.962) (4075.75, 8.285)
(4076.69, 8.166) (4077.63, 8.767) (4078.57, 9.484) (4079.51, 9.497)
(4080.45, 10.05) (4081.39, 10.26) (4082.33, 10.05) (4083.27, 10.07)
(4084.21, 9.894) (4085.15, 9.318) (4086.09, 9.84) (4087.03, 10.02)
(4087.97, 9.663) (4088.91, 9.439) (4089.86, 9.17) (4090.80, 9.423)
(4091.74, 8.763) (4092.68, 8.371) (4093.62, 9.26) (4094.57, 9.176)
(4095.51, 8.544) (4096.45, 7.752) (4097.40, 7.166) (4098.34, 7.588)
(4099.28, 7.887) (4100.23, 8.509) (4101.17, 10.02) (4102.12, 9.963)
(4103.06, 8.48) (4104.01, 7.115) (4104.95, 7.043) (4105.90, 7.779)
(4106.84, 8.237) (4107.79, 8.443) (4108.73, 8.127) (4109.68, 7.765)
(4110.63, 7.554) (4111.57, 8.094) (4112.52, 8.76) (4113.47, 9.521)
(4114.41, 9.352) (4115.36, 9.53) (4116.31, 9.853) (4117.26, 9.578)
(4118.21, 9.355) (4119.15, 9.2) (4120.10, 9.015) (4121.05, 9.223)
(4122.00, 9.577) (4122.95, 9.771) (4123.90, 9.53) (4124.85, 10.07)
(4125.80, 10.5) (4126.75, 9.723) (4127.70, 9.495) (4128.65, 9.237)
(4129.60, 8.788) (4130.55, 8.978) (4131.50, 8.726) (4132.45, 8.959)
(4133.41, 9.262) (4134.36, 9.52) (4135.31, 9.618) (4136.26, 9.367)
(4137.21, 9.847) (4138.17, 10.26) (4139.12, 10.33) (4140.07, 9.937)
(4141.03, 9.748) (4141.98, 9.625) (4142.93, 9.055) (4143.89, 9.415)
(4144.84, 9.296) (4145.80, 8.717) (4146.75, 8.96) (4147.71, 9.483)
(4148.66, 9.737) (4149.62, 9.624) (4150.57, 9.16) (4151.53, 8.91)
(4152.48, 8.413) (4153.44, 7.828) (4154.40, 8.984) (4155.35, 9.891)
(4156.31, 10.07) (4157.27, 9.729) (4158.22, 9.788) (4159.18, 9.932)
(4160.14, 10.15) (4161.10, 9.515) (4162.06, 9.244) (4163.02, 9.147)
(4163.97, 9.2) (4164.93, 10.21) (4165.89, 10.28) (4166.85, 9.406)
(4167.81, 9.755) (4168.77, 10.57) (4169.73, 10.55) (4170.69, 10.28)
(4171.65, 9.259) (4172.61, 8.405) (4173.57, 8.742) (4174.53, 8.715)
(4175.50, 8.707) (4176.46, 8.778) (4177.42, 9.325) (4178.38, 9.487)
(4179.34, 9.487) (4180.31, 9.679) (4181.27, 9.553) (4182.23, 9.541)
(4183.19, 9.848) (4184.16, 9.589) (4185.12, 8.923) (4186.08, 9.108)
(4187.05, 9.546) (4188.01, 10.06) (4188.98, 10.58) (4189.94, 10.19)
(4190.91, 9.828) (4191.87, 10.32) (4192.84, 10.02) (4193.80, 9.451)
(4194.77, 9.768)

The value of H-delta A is 2.7 A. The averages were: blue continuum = 9.58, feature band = 8.82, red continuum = 9.4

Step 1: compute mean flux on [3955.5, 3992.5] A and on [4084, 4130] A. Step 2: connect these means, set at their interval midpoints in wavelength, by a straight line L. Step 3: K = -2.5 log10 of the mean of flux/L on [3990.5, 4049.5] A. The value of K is -0.16 mag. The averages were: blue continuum 8.07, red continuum 8.94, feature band 9.73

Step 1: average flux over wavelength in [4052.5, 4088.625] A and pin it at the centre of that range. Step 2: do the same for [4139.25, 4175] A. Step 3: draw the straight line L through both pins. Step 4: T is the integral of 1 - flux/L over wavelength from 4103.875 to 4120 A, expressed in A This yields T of 1.6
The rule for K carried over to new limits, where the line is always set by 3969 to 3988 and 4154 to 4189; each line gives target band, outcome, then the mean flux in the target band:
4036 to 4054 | -0.14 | 9.94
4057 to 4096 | -0.07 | 9.49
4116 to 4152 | -0.02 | 9.46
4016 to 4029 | -0.17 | 10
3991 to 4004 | -0.11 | 9.27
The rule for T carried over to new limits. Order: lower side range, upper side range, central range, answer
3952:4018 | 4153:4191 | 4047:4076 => -2.04 A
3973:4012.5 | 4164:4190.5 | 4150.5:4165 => 0.23 A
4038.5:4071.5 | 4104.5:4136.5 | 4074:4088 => -0.03 A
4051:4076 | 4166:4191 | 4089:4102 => 1.26 A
